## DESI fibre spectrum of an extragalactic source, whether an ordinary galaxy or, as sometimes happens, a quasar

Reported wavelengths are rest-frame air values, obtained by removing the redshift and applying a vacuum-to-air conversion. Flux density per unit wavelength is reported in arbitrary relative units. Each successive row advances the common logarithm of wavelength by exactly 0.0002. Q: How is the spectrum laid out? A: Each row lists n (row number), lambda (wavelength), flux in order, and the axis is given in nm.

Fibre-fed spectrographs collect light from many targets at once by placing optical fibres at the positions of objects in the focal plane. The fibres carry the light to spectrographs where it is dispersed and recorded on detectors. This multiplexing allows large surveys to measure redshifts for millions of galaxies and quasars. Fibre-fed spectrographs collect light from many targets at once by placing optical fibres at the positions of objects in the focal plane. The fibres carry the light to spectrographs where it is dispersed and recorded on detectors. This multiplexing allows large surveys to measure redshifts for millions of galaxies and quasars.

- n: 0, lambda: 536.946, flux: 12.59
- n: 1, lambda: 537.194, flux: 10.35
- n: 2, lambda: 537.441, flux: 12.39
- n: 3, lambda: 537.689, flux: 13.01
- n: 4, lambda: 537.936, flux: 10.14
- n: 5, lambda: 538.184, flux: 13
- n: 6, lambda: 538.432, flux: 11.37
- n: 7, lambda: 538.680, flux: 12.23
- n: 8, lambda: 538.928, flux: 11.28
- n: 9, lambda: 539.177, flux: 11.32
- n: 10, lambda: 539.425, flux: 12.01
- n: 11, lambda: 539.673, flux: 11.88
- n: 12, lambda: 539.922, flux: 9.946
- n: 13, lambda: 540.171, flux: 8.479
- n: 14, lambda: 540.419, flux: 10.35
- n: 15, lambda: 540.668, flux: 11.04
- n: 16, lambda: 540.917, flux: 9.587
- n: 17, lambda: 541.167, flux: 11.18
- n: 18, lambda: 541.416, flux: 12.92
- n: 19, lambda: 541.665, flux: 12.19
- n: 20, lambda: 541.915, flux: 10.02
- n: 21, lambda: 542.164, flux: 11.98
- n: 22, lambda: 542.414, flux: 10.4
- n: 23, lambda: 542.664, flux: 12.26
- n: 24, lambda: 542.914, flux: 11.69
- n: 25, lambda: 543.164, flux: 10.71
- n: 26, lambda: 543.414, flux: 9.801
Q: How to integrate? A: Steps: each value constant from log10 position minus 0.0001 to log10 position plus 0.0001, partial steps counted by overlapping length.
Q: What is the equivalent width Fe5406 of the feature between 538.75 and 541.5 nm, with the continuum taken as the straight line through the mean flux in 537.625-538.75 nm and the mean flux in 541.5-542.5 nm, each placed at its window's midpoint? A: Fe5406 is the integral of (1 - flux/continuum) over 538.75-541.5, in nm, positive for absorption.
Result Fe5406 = 0.156 nm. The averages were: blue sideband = 11.9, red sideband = 11.3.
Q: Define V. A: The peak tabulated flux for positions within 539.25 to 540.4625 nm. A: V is 12.01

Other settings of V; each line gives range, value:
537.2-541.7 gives 13.01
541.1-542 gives 12.92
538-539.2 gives 13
